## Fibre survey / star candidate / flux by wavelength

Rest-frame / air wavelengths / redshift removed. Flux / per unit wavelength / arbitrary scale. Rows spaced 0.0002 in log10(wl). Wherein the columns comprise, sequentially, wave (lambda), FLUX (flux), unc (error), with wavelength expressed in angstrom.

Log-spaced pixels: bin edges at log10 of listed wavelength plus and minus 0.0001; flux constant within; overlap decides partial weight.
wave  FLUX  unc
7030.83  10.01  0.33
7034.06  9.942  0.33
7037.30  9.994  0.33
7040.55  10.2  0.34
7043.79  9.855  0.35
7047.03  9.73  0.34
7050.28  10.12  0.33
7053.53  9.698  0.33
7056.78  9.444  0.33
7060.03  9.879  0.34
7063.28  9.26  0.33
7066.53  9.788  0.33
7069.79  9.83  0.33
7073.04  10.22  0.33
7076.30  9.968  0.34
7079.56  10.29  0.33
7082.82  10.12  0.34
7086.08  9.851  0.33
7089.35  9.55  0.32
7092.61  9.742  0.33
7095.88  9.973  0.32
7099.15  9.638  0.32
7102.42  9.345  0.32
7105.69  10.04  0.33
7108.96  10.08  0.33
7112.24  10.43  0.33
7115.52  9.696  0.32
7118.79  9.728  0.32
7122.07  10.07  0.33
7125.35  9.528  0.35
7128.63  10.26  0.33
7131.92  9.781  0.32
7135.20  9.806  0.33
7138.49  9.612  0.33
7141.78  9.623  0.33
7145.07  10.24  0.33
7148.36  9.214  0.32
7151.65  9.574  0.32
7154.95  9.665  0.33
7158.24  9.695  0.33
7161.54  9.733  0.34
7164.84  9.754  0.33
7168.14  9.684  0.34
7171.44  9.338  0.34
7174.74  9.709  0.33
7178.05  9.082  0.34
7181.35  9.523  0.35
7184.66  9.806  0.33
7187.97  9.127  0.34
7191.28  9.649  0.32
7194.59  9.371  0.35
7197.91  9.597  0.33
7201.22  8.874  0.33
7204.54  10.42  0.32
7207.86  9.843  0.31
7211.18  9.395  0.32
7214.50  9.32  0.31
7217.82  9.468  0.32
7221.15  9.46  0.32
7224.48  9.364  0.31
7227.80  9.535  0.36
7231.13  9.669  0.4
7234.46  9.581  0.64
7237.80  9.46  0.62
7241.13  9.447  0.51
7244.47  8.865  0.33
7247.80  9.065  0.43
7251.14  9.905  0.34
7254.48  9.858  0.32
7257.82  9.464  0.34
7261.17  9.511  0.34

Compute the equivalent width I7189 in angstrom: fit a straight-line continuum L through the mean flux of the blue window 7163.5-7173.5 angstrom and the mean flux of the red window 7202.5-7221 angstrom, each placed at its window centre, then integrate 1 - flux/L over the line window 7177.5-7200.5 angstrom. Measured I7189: 0.4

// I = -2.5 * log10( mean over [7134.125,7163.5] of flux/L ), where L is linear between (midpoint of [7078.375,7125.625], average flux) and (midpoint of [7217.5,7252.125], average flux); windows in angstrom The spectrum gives 0.004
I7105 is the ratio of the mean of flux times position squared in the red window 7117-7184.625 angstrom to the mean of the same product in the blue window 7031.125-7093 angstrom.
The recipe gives 1.01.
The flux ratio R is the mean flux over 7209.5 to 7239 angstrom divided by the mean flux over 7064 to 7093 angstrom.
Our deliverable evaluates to 1.0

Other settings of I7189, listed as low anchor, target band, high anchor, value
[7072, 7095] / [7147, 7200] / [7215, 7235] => 0.7 angstrom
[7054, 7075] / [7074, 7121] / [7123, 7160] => -0.8 angstrom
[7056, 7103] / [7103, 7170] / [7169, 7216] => -1.0 angstrom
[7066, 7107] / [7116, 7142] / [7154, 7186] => -0.2 angstrom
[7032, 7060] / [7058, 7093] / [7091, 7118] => 0.0 angstrom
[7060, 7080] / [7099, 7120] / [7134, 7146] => -0.1 angstrom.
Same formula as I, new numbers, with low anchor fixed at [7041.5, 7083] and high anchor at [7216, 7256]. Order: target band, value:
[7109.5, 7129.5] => -0.024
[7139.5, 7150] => -0.001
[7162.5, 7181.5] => 0.010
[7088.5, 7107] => 0.007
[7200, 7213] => -0.013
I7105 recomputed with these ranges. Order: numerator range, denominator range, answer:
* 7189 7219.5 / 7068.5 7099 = 0.99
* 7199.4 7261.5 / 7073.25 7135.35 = 0.99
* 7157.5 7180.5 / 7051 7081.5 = 1.00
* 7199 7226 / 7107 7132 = 0.98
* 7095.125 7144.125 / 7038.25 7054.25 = 1.01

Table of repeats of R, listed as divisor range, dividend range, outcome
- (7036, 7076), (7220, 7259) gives 0.96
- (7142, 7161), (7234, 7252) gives 0.97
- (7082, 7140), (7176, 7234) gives 0.97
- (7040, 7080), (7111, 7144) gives 1.00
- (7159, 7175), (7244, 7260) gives 0.98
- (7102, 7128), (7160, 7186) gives 0.97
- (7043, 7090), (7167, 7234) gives 0.97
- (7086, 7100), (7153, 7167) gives 1.00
